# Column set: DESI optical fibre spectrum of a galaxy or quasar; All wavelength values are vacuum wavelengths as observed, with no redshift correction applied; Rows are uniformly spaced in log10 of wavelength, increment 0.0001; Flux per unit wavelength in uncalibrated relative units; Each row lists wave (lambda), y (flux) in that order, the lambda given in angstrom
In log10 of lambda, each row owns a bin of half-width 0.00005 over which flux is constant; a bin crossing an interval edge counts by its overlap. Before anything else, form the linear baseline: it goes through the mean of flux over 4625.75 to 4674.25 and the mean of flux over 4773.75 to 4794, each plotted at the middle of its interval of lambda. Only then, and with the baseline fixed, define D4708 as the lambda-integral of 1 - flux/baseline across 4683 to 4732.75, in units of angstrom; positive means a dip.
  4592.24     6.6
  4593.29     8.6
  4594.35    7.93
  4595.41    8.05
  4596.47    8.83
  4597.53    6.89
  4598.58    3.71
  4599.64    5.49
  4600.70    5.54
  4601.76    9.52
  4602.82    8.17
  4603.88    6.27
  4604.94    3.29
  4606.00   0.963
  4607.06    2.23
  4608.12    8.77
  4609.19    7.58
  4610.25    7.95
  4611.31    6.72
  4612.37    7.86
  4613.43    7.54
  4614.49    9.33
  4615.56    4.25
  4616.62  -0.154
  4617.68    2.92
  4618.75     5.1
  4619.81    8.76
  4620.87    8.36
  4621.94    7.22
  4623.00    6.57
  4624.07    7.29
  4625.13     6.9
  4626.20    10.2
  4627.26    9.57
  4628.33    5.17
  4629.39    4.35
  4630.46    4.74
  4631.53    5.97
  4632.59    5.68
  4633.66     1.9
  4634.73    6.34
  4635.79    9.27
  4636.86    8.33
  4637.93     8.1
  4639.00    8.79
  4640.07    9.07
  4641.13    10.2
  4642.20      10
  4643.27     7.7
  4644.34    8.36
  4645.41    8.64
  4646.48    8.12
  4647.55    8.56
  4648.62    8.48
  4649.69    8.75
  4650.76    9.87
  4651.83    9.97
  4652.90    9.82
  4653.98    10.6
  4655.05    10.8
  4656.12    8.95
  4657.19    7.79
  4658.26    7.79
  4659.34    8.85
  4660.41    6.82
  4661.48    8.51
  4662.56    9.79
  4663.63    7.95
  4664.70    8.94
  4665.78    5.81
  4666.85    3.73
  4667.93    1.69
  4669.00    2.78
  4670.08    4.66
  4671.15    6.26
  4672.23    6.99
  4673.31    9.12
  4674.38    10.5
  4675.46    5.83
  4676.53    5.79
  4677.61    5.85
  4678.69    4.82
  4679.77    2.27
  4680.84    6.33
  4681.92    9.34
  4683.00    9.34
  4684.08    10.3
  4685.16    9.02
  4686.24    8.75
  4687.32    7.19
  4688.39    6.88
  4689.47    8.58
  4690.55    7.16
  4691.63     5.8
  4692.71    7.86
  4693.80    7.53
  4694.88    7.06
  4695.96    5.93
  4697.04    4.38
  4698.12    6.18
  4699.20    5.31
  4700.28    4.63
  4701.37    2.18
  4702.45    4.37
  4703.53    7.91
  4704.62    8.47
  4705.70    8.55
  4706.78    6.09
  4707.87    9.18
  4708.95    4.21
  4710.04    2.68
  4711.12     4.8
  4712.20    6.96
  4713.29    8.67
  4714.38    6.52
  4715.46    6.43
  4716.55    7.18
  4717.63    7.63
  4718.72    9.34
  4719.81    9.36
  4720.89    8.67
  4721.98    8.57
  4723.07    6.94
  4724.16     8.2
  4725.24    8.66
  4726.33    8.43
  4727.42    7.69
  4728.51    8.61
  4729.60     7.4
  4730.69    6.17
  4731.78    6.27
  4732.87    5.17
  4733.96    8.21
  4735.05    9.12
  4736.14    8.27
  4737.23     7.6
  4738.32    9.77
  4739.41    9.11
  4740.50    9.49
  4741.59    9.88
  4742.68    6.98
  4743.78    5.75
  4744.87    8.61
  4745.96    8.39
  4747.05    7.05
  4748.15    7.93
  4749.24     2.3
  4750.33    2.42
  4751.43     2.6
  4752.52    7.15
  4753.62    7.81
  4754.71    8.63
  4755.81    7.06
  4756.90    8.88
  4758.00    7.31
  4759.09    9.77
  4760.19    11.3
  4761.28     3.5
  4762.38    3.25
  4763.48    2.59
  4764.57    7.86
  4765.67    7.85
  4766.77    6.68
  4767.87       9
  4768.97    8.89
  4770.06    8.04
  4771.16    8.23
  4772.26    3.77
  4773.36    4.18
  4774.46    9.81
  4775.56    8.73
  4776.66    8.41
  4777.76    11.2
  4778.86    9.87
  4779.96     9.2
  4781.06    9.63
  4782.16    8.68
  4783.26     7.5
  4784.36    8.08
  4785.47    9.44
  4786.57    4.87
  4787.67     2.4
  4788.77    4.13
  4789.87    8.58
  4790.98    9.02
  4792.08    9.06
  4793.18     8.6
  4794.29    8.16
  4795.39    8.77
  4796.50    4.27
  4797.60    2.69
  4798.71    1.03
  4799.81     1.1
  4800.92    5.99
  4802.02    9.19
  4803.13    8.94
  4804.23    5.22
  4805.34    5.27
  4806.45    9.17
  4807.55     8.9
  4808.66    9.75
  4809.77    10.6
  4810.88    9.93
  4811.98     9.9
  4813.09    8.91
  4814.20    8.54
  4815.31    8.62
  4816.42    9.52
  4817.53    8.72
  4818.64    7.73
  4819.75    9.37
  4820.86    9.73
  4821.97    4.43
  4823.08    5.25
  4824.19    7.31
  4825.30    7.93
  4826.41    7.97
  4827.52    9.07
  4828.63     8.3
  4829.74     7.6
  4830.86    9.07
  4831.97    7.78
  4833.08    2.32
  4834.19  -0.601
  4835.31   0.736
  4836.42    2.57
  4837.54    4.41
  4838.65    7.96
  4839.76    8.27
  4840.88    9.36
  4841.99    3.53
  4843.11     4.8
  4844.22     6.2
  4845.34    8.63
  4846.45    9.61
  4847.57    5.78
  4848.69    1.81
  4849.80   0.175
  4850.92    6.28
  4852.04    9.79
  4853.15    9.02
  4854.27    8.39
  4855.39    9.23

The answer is 4.9 angstrom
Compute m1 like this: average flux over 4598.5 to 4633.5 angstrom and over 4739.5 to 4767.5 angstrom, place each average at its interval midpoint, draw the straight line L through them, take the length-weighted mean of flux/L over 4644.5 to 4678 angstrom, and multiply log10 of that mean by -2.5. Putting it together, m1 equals -0.20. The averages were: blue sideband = 6.16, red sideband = 6.89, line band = 7.69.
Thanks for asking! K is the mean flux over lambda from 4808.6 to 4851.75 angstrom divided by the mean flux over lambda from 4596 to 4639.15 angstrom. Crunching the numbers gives 1.07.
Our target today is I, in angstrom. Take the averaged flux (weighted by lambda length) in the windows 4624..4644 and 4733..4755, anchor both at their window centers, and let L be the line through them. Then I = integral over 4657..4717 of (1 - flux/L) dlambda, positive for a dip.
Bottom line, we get 5.4 angstrom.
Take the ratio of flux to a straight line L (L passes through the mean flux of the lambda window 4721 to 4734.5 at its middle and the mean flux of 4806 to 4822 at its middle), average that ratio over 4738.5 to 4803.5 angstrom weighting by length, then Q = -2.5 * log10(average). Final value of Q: 0.165 mag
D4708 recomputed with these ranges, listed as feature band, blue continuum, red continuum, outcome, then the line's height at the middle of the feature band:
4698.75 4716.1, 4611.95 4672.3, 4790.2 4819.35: 3.18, 7.43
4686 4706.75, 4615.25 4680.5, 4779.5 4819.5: 2.14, 7.27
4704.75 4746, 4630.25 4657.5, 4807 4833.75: 3.15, 8.25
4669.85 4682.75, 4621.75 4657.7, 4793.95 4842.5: 1.98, 7.78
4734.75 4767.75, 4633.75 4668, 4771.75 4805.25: 0.86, 7.36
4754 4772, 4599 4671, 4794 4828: 0.00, 7.37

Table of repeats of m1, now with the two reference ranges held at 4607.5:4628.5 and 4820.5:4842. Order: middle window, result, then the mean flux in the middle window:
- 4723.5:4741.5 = -0.23 mag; 8.05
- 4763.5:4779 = -0.22 mag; 7.8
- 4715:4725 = -0.22 mag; 8.07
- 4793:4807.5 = 0.04 mag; 6.06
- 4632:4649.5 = -0.17 mag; 7.98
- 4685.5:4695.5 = -0.12 mag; 7.44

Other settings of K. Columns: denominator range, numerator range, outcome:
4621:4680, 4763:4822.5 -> 1.02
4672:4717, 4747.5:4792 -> 1.07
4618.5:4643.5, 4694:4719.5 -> 0.86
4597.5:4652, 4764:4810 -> 1.06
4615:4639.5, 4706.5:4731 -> 1.16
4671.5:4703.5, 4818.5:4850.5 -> 0.90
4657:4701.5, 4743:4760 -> 1.02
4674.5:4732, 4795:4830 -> 1.07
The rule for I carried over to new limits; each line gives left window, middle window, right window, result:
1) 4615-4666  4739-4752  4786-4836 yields 1.0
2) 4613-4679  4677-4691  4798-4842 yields -0.3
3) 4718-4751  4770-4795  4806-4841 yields -0.9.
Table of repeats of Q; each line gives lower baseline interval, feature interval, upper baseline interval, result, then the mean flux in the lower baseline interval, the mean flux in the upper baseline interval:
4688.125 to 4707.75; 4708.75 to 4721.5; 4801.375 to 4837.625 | -0.061 mag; 6.43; 7.37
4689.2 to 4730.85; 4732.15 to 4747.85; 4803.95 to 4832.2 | -0.109 mag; 6.93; 8.29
